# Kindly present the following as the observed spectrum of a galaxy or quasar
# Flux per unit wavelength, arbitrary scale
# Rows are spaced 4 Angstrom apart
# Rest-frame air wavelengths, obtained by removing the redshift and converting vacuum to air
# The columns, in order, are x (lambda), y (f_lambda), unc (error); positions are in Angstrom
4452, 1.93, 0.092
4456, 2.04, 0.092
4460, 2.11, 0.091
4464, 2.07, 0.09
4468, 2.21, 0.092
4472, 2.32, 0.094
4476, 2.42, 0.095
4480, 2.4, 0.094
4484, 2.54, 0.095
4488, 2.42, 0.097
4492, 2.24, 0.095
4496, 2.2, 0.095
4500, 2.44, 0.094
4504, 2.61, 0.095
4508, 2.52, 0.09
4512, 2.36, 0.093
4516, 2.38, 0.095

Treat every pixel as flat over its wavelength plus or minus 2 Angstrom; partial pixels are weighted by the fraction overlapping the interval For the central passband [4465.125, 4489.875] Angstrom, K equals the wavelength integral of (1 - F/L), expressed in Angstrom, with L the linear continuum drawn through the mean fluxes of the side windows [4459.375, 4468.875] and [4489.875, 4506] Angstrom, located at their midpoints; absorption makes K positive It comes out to -1.7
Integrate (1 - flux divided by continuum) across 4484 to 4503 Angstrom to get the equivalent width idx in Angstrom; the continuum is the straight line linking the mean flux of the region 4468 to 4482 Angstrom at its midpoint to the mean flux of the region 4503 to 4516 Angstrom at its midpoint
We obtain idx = 0.4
